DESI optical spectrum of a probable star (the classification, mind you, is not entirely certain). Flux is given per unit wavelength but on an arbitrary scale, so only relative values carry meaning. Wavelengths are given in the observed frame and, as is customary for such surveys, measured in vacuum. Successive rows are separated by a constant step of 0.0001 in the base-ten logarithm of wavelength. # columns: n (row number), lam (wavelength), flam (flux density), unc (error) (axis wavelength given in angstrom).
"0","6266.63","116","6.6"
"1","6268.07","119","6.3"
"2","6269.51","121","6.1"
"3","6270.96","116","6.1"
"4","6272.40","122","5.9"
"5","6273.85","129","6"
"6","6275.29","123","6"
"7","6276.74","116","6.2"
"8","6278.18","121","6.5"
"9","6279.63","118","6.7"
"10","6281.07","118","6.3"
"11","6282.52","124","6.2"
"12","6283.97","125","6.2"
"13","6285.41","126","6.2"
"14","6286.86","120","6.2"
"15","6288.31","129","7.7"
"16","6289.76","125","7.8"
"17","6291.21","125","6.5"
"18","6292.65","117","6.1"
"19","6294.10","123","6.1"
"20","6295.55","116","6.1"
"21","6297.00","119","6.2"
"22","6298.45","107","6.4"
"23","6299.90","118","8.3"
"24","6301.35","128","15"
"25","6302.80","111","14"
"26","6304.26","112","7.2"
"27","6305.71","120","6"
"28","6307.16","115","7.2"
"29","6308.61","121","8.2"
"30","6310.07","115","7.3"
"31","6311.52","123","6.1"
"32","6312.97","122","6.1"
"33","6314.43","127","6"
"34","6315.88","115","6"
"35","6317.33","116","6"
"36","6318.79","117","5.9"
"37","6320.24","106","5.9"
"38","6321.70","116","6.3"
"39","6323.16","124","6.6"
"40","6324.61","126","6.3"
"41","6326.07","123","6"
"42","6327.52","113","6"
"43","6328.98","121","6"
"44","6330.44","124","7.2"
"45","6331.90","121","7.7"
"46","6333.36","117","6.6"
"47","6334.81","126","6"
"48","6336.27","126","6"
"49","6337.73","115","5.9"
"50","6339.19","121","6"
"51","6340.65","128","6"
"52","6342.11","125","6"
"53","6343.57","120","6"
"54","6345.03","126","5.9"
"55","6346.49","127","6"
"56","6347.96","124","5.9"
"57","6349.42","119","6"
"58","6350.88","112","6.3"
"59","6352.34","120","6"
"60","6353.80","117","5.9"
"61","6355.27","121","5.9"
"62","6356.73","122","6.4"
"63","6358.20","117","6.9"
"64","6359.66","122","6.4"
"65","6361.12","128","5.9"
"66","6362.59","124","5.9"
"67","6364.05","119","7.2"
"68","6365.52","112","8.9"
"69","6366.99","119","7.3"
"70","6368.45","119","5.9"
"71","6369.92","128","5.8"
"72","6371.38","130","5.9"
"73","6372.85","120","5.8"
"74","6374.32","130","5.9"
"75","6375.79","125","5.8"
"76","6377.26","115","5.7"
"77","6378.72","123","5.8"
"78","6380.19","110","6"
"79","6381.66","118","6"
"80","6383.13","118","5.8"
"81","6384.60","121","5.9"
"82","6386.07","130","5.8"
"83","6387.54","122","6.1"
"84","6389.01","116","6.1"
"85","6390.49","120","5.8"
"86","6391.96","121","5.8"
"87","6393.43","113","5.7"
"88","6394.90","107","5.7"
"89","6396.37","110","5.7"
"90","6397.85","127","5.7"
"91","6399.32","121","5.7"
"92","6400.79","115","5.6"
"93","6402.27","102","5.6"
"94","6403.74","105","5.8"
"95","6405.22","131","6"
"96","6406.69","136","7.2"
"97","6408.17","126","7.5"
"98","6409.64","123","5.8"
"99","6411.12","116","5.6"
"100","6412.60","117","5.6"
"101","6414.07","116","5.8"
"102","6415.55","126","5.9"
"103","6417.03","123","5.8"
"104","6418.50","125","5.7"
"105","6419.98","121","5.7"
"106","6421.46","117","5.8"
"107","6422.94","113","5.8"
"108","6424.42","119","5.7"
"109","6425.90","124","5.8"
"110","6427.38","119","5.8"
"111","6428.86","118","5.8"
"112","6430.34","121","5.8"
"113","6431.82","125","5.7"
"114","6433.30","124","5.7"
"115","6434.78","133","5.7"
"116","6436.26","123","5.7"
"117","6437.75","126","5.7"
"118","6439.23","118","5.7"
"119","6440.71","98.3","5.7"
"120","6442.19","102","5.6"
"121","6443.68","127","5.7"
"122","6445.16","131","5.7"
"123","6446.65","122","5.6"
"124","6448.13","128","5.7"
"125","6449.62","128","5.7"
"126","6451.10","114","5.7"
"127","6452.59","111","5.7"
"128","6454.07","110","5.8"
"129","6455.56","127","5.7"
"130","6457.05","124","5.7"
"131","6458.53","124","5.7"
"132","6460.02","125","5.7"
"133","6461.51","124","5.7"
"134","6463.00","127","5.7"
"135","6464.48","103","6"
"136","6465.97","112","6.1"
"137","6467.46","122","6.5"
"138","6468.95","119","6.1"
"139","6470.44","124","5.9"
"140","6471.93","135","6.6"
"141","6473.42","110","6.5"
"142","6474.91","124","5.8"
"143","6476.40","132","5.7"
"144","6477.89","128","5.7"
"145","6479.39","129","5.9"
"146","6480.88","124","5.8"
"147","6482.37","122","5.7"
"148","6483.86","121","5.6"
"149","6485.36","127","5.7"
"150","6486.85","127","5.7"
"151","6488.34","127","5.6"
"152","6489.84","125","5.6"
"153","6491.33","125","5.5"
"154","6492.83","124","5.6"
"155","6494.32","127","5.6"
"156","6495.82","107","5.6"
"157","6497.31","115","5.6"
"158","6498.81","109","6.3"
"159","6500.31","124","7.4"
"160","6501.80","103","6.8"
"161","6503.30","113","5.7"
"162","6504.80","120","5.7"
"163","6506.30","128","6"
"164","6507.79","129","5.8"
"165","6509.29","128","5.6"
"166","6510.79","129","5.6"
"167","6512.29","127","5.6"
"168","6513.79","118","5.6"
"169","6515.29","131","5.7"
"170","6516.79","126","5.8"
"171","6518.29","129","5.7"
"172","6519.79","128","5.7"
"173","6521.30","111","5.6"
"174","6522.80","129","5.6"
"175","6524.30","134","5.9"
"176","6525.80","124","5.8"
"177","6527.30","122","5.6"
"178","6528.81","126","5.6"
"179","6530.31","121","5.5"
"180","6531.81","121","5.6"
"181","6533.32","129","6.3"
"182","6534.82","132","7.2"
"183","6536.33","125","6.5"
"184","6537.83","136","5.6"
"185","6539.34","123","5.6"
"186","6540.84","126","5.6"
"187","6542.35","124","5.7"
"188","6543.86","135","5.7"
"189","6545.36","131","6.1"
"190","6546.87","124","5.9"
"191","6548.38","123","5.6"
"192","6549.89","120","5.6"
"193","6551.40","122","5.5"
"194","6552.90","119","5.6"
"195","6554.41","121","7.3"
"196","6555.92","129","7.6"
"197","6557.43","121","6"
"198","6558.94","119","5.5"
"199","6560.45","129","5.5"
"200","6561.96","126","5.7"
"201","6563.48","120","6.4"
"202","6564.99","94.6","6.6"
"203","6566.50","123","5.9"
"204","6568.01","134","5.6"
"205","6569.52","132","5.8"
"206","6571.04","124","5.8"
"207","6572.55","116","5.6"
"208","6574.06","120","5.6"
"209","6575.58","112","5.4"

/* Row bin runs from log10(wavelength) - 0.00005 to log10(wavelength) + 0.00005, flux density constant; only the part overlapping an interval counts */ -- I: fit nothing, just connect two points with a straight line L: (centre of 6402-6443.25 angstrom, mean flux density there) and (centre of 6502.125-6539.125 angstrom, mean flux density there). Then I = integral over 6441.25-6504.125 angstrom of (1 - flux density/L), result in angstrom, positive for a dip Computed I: 0.9 angstrom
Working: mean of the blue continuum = 120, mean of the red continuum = 125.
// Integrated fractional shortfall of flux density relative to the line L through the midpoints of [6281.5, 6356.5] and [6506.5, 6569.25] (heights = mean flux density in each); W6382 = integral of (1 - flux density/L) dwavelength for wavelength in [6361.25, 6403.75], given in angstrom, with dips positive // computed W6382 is 0.9 angstrom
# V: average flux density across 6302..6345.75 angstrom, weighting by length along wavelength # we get 120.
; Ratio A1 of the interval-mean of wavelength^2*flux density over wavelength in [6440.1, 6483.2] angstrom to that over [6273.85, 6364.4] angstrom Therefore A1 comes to 1.05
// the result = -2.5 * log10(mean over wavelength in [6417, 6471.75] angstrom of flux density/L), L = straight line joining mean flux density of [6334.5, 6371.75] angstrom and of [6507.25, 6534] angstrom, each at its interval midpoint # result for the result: 0.03 mag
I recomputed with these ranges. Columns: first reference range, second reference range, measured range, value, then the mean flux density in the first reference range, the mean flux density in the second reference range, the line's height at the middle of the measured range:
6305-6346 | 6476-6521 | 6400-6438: 0.3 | 120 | 123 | 122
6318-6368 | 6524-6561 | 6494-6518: 0.7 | 121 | 125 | 124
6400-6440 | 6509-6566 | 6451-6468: 0.5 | 121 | 124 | 122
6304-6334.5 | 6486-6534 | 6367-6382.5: -0.2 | 119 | 123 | 120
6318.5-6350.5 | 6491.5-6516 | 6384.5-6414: 0.5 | 121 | 121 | 121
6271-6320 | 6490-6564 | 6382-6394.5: 0.2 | 120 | 124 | 121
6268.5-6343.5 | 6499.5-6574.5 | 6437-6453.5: 0.5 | 120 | 124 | 122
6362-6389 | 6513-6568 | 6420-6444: 0.6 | 121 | 124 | 122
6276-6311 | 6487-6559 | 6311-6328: 0.1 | 120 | 124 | 120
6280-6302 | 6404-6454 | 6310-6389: 0.2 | 121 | 121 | 121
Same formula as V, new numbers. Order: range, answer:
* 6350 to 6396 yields 120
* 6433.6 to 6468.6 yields 120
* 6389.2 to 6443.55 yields 119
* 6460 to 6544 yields 124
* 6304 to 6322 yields 117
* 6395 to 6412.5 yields 119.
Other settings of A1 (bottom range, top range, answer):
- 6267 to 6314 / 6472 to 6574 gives 1.11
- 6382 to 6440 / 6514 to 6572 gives 1.08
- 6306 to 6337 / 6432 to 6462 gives 1.05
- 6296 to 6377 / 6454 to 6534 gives 1.07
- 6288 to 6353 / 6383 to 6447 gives 1.03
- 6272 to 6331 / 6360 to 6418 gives 1.03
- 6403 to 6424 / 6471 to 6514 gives 1.04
